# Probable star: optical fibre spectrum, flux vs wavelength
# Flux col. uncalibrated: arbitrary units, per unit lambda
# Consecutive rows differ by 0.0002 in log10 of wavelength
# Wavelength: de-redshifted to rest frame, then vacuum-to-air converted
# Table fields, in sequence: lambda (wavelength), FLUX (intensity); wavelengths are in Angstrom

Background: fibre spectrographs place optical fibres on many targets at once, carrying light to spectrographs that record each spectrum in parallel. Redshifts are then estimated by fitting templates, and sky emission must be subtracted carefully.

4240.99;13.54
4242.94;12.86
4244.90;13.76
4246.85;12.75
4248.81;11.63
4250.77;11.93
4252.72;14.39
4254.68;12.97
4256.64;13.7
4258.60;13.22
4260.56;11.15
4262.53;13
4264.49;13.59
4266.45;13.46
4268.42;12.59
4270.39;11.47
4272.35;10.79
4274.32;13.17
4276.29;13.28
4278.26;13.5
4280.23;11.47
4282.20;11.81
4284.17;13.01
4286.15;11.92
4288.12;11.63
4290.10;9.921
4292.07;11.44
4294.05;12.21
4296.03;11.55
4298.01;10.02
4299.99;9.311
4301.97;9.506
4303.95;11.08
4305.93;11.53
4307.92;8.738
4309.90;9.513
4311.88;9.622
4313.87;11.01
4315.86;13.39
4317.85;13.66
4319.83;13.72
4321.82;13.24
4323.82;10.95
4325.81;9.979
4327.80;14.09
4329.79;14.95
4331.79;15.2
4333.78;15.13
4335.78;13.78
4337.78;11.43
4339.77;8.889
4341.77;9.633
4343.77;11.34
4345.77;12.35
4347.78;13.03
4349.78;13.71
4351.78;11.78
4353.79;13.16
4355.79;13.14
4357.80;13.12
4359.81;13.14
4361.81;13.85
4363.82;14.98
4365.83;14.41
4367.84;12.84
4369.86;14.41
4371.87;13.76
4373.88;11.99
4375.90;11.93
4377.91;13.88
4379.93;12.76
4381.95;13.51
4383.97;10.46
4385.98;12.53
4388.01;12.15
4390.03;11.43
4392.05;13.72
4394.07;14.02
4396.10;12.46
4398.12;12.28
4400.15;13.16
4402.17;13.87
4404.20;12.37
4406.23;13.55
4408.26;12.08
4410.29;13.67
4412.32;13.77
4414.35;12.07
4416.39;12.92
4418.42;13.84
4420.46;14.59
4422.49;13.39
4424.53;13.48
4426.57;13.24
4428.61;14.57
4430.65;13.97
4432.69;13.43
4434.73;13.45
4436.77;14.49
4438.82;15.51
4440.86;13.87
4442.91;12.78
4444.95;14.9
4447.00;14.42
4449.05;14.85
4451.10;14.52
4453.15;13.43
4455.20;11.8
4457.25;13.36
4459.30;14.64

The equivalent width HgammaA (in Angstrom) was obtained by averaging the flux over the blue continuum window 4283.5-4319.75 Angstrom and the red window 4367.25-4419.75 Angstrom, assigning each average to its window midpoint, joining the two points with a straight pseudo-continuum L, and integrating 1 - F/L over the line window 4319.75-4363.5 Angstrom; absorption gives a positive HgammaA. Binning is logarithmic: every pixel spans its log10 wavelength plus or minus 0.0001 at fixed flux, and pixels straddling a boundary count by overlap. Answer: -3.1 Angstrom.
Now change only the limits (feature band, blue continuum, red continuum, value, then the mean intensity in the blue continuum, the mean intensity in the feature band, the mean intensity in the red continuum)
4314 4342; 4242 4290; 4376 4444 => 0.24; 12.6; 12.7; 13.2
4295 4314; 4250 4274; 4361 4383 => 4.16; 12.7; 10.2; 13.5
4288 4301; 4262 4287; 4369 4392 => 1.80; 12.5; 10.8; 12.7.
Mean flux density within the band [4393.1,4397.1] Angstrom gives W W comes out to 13.2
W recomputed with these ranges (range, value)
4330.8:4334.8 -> 15.2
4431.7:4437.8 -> 13.8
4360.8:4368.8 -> 14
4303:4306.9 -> 11.3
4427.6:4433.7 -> 14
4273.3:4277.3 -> 13.2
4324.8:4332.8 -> 13.6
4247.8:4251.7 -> 11.8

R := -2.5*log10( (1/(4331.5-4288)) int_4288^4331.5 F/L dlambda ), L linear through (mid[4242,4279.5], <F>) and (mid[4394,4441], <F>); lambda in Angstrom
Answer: 0.137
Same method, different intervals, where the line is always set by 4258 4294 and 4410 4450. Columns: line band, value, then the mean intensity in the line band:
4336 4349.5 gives 0.137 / 11.4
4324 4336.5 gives -0.071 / 13.7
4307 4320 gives 0.126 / 11.3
